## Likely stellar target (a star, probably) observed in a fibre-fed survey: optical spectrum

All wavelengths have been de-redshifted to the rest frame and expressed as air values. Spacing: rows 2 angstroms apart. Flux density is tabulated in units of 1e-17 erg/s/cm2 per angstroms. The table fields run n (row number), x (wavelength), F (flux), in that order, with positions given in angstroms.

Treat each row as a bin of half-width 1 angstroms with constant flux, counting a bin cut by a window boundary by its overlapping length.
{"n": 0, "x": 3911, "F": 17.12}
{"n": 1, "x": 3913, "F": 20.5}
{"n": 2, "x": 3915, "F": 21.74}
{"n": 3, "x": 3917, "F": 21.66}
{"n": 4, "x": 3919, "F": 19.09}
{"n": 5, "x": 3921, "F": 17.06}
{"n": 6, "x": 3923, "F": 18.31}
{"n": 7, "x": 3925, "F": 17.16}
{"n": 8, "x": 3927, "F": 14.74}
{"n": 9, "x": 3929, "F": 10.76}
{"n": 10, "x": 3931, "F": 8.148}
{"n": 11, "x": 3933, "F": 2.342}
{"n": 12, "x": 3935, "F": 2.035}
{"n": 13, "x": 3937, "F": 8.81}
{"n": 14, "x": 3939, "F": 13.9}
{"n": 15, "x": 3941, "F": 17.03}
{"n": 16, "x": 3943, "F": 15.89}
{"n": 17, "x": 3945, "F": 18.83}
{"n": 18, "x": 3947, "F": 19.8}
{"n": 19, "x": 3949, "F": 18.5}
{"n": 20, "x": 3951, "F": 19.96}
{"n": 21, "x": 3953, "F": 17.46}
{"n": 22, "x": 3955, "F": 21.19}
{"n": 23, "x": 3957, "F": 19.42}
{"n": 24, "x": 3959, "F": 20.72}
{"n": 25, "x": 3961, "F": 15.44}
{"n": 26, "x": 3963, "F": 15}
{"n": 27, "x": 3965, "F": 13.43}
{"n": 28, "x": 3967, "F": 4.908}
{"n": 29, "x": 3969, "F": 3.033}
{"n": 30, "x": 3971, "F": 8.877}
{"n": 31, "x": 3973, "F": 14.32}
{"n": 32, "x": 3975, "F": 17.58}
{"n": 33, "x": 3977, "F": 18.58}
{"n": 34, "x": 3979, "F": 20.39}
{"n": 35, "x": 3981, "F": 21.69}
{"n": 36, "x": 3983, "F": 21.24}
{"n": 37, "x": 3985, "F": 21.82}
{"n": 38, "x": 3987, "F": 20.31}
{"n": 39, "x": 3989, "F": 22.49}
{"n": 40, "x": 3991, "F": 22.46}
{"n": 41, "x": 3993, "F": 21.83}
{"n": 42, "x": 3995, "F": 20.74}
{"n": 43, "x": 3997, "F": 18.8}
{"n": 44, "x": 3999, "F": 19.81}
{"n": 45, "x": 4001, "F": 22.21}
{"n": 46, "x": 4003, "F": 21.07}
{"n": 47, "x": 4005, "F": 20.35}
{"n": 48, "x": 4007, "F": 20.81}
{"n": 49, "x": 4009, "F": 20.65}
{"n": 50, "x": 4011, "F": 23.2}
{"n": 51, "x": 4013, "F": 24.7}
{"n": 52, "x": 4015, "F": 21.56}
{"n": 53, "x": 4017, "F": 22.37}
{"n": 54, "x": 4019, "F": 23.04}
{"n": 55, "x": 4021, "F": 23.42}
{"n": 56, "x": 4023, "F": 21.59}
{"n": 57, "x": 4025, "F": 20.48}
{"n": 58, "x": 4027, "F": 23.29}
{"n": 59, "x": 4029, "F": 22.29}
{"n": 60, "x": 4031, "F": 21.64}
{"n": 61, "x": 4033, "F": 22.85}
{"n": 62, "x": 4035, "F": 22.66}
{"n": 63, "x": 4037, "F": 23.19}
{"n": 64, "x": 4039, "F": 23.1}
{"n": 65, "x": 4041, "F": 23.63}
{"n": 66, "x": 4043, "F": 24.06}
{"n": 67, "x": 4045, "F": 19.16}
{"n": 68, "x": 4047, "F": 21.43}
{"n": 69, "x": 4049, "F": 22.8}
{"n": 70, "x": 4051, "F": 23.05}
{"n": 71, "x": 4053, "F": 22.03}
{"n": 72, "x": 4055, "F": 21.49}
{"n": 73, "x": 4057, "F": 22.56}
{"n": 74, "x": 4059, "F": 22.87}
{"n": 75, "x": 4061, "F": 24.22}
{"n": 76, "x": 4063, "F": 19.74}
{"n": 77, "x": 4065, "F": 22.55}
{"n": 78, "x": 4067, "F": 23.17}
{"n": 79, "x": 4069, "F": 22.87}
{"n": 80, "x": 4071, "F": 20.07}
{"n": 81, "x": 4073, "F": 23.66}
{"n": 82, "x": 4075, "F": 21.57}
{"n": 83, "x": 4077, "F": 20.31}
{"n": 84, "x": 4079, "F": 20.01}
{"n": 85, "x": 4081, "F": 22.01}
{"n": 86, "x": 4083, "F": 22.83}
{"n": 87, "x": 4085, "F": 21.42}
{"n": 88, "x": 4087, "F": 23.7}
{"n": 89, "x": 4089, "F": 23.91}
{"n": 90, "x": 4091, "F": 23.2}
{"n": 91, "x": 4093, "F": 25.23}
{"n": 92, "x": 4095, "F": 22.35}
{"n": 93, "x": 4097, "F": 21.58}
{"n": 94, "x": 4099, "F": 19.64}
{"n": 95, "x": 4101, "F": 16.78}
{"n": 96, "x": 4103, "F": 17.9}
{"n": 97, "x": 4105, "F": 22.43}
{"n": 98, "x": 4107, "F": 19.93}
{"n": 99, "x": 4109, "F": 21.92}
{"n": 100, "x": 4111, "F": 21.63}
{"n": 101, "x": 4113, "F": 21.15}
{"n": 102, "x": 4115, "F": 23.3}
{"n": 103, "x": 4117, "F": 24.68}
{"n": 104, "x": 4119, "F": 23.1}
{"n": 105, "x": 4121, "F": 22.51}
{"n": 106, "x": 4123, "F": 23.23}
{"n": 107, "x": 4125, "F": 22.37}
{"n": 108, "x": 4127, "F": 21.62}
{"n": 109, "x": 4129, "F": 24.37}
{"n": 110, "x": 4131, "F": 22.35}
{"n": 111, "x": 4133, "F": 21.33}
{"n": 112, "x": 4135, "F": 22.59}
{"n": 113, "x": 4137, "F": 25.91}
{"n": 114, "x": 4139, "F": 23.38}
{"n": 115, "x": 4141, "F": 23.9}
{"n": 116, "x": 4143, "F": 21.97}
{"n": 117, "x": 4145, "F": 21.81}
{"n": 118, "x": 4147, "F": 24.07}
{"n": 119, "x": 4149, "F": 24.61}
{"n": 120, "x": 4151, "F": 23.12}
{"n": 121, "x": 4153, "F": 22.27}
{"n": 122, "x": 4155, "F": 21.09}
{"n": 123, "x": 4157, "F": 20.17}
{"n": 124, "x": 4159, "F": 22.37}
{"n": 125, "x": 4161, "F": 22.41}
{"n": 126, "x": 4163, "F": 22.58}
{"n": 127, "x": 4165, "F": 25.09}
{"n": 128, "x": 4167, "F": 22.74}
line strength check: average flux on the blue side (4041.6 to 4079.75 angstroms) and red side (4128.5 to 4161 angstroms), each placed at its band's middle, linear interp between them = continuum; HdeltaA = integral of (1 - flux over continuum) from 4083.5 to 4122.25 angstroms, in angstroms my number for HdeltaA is 0.8 angstroms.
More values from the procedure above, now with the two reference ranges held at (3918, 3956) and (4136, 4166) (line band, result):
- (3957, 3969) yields 1.74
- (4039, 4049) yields -1.78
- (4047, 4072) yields -3.57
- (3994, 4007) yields -2.49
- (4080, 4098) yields -2.01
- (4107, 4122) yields -0.59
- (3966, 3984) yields 2.00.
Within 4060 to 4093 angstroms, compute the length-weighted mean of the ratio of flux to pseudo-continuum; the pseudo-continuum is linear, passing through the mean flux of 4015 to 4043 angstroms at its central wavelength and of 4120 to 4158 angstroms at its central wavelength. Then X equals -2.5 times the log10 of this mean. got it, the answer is 0.018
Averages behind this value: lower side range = 22.6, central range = 22.3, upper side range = 22.8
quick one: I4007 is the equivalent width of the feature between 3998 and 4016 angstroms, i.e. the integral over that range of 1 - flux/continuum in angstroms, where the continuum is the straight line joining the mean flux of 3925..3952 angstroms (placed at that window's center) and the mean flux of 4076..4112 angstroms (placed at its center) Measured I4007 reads -5.00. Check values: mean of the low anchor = 13.3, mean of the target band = 21.6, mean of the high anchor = 21.5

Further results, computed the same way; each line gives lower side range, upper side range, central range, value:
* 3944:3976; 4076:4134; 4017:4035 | -3.80 angstroms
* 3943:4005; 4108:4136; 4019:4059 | -4.67 angstroms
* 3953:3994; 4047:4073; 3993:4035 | -4.62 angstroms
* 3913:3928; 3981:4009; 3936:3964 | 3.36 angstroms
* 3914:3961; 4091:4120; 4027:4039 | -2.21 angstroms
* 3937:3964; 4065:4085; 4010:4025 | -2.11 angstroms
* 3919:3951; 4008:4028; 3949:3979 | 2.58 angstroms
